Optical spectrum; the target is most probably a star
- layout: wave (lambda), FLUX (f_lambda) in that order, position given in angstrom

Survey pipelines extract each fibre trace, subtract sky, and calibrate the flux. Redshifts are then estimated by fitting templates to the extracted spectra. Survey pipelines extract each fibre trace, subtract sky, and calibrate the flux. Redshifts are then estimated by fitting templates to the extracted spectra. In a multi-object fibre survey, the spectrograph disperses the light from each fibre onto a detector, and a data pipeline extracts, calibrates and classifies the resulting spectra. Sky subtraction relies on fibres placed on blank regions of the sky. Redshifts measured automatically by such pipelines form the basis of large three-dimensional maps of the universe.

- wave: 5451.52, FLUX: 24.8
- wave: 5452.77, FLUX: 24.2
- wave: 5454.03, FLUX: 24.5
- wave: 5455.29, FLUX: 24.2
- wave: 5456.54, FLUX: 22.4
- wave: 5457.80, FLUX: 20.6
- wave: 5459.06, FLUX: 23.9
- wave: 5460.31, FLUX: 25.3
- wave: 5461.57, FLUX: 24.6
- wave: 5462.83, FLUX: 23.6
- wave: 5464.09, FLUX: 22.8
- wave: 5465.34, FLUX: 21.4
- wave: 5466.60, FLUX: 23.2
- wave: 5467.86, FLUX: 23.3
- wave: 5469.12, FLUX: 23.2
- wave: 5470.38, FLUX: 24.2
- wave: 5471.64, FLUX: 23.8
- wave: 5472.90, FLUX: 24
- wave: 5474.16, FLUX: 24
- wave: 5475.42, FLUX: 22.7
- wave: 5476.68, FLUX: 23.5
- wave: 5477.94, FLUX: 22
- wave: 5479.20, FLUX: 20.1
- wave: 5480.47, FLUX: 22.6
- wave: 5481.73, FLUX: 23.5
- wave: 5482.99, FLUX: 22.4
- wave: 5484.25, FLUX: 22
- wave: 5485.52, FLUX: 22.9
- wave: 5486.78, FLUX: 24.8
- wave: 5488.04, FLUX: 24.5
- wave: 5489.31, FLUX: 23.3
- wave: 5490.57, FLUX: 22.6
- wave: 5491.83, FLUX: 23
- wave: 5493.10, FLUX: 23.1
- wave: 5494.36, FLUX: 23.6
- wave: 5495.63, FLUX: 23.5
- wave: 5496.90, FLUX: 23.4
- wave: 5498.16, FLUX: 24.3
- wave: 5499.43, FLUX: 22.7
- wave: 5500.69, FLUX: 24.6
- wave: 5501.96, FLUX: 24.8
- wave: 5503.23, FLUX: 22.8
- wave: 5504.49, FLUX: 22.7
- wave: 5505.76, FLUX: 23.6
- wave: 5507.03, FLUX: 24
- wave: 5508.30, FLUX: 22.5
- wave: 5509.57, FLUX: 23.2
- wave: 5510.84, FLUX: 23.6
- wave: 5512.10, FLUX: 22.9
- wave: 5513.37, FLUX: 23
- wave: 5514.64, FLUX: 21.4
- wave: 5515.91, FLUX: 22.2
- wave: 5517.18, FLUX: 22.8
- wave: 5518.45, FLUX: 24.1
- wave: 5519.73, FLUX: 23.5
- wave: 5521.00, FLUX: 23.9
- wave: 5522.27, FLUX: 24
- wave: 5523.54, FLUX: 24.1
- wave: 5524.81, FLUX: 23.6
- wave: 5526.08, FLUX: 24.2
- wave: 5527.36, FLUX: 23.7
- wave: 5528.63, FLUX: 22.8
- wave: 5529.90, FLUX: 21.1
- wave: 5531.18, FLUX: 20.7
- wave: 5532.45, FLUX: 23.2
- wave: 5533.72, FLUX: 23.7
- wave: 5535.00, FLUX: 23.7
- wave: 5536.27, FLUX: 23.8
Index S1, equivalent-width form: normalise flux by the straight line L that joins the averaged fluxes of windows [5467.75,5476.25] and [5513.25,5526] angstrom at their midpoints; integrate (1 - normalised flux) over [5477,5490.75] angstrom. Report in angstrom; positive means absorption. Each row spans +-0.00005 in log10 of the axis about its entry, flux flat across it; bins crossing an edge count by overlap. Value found 0.4 angstrom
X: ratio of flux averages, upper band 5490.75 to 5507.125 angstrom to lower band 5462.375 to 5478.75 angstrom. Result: 1.0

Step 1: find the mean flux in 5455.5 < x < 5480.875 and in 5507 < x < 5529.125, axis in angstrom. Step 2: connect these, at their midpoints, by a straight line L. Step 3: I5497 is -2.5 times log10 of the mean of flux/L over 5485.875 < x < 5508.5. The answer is -0.02 mag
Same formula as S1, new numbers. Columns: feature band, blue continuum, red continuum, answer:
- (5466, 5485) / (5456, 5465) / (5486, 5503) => 0.4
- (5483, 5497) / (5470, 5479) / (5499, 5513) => 0.0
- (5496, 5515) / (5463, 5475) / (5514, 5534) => -0.2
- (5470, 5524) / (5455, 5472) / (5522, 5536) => 0.0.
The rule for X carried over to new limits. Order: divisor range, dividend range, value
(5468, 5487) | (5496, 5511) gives 1.02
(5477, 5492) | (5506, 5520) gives 1.01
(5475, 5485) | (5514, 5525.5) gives 1.04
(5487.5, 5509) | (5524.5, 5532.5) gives 0.97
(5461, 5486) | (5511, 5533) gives 1.00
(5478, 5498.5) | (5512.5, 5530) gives 1.01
